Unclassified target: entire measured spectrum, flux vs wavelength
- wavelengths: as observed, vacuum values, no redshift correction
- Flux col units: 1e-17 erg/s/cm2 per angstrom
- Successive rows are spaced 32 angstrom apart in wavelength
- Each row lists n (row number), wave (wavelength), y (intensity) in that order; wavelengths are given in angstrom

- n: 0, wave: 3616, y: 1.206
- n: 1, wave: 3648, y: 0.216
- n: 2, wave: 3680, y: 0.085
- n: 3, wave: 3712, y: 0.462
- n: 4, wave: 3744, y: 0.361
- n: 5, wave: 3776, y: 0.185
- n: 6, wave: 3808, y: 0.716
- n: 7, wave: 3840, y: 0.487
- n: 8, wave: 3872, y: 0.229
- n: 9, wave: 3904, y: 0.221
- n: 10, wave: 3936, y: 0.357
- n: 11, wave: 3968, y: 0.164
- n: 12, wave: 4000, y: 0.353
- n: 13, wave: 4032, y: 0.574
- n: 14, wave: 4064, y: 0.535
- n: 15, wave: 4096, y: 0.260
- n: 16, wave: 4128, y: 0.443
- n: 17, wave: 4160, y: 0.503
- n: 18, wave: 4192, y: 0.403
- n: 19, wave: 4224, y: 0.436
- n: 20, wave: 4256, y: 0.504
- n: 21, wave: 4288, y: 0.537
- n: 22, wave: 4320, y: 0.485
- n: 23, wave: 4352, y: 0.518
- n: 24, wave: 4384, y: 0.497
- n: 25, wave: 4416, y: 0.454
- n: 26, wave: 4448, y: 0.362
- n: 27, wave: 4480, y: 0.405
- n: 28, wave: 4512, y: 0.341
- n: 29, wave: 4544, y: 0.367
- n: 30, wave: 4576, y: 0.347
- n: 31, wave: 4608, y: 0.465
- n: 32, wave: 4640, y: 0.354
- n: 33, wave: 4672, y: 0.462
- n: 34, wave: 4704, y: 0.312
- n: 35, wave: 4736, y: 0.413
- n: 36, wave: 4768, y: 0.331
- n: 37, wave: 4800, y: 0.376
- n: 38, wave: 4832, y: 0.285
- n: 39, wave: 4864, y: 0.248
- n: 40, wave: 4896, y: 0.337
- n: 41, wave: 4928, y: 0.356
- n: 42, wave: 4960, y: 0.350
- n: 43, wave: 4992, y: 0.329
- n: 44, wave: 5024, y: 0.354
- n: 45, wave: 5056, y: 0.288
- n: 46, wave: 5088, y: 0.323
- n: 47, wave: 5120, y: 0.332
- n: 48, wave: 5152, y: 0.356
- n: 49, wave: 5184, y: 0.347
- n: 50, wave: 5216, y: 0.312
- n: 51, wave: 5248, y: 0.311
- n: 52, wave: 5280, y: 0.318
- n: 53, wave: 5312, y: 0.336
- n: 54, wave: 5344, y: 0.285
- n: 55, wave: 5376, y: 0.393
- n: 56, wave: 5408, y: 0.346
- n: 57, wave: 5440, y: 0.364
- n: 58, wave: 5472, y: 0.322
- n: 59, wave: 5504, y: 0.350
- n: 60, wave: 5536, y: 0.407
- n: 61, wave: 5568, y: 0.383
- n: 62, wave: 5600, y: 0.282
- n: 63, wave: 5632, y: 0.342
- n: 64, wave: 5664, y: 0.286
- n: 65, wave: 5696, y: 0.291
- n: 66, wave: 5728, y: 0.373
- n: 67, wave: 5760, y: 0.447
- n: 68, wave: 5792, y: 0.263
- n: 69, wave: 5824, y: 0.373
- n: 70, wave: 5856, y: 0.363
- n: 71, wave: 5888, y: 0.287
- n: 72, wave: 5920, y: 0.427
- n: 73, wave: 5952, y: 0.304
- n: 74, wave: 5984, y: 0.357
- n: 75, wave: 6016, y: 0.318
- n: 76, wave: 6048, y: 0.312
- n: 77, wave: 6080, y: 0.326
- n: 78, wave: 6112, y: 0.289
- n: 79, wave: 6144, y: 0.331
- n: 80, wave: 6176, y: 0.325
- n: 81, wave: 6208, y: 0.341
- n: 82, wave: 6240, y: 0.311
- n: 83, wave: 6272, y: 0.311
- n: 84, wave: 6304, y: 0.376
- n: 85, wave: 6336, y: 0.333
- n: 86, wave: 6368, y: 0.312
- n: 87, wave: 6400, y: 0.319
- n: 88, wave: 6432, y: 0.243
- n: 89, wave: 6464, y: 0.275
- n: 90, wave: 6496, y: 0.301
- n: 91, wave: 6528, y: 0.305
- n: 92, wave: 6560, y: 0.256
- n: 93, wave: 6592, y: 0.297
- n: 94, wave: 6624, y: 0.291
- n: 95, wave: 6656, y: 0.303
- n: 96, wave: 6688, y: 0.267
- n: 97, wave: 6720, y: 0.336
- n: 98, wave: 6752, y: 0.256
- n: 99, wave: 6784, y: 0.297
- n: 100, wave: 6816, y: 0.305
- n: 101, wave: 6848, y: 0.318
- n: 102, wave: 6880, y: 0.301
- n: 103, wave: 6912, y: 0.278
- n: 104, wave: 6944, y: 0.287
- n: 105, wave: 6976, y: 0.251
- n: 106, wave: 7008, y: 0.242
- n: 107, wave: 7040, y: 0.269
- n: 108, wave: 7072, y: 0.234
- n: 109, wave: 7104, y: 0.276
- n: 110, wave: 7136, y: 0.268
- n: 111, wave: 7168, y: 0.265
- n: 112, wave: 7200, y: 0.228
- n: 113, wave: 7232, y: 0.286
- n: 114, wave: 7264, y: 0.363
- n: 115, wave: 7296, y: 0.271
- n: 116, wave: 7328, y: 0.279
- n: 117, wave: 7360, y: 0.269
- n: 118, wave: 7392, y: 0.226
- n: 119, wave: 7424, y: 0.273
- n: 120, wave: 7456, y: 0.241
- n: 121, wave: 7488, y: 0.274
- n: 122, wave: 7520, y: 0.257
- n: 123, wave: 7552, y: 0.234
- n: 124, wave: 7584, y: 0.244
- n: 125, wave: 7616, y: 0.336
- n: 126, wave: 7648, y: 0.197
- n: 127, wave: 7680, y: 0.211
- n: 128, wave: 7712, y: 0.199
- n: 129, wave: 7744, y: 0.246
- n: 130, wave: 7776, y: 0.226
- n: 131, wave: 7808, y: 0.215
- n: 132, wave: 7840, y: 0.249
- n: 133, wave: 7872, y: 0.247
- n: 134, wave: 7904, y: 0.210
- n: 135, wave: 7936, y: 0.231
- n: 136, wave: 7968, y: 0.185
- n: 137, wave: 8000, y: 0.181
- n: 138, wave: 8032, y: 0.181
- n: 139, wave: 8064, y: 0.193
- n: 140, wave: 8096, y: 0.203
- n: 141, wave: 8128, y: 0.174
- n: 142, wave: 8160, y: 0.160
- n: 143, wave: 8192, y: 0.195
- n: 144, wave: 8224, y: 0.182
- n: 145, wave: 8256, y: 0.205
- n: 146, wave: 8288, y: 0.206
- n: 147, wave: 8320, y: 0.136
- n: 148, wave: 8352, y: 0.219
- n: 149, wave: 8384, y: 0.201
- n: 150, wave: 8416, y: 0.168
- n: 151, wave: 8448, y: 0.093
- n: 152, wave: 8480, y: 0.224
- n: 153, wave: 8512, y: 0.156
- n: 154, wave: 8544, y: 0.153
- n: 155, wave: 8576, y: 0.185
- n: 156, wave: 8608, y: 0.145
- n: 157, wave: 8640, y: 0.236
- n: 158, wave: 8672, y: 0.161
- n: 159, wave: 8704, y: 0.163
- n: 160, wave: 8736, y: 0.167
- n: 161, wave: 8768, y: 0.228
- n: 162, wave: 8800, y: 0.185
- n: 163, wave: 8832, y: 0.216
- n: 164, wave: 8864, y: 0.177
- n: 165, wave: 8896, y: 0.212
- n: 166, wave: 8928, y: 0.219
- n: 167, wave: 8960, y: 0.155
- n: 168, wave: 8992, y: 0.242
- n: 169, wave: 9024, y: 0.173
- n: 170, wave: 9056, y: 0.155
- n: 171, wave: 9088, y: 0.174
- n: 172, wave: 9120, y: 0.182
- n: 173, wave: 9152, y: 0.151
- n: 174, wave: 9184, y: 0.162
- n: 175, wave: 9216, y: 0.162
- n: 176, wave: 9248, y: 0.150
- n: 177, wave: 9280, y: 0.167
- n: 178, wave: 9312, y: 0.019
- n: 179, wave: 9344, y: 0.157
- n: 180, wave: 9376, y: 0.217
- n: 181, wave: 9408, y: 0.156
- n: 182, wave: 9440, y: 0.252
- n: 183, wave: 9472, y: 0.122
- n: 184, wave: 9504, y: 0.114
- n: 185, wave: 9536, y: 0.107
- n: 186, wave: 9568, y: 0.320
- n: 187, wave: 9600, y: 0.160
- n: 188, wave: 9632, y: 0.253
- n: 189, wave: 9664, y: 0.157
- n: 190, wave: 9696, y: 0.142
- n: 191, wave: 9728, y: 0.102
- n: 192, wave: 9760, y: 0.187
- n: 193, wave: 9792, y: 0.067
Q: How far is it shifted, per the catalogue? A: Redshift 1.55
